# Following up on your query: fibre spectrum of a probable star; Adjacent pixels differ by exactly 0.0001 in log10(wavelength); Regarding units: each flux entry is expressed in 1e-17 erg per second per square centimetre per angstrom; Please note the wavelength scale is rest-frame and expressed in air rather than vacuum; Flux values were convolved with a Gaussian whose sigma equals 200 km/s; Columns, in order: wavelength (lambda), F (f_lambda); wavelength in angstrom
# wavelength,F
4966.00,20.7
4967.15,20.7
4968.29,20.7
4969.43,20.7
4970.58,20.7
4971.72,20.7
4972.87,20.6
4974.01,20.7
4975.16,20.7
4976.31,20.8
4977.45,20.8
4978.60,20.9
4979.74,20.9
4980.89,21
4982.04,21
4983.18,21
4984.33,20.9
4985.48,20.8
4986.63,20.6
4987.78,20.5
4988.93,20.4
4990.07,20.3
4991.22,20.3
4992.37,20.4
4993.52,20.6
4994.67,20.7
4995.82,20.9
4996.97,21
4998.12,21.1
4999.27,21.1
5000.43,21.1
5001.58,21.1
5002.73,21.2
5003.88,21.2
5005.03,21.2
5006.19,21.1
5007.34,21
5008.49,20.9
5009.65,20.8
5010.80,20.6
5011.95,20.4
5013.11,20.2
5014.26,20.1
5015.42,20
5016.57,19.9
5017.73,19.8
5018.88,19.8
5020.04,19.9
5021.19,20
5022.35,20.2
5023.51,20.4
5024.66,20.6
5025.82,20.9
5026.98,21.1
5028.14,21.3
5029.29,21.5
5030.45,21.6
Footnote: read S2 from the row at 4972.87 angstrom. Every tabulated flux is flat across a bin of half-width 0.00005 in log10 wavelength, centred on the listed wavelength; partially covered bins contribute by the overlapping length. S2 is 20.6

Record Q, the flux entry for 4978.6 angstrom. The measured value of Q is 20.9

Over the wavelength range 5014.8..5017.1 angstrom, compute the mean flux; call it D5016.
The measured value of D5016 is 20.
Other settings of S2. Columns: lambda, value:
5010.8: 20.6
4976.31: 20.8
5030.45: 21.6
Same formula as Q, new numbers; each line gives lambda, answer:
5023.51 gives 20.4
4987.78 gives 20.5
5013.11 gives 20.2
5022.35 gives 20.2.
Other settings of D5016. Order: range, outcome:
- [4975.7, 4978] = 20.8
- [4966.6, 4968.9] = 20.8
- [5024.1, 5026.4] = 20.7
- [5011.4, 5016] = 20.2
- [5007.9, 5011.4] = 20.8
